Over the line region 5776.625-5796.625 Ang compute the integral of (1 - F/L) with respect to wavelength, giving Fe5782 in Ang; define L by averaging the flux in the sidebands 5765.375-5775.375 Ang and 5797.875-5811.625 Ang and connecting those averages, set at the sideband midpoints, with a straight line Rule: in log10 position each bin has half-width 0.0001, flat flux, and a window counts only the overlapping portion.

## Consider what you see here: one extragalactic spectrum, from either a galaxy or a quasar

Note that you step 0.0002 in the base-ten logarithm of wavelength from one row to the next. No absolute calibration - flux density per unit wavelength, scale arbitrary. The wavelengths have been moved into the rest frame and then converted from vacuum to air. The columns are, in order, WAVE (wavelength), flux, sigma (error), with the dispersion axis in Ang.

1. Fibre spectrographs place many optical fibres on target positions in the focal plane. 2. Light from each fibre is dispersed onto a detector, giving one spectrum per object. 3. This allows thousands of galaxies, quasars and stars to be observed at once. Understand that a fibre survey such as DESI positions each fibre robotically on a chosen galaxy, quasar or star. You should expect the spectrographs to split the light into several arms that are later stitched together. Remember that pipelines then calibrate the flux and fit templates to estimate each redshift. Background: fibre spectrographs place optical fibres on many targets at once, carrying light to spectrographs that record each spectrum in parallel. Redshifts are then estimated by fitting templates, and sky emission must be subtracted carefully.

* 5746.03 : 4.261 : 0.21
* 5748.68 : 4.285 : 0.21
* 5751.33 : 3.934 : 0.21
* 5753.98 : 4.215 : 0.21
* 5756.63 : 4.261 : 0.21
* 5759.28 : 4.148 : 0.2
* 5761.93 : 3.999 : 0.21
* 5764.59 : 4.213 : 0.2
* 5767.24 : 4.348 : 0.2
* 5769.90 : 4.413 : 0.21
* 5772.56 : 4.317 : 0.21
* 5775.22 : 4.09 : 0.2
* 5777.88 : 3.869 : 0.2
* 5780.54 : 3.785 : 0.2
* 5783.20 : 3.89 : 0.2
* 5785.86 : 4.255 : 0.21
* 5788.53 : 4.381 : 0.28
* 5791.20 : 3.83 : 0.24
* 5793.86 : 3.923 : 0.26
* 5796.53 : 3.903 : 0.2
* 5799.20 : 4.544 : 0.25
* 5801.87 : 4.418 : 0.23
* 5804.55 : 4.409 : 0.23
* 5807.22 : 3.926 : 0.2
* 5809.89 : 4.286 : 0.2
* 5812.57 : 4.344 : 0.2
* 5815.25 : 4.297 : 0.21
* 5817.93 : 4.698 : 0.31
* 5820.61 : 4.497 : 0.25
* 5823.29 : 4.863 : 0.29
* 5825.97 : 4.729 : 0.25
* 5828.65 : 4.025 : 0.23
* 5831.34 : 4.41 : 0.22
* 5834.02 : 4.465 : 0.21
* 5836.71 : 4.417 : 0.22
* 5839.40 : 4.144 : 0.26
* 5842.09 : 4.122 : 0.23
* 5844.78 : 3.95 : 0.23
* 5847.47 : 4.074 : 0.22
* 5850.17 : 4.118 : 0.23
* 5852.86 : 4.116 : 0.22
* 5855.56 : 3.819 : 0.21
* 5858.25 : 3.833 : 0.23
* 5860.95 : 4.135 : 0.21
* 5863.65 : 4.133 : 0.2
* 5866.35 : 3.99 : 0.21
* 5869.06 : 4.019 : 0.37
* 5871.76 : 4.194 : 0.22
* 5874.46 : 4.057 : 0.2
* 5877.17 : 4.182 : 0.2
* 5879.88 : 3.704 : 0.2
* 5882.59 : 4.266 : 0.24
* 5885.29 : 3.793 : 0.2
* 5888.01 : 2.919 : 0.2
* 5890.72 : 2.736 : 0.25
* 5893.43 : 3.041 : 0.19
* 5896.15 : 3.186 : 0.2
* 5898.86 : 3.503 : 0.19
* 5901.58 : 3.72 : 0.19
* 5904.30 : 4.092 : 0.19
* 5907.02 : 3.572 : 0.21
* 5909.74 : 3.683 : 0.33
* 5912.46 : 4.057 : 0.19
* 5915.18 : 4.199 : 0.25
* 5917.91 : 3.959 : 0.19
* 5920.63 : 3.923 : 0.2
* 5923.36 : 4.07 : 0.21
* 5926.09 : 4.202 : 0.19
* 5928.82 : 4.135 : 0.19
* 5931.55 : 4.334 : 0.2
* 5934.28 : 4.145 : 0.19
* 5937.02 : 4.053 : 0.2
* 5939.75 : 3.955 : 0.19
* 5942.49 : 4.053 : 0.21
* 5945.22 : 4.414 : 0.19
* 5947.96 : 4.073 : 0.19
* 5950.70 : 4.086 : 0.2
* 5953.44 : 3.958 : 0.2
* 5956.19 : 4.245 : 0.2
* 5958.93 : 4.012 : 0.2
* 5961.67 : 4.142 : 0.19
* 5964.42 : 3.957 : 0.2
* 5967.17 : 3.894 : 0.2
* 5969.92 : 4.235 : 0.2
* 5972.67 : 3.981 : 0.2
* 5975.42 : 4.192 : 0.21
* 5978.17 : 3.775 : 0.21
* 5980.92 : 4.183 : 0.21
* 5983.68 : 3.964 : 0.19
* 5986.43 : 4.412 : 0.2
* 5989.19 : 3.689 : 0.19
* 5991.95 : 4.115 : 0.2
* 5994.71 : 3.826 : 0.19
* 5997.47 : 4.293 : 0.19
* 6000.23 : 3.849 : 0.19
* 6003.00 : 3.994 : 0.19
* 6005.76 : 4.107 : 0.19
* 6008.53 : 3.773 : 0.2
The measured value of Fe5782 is 1.5 Ang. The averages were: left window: 4.31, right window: 4.32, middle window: 3.99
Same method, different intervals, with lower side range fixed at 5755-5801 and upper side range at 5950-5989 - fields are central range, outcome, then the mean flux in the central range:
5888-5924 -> 4.0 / 3.64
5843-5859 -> 0.4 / 4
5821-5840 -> -1.6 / 4.45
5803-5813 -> -0.3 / 4.23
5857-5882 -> 0.4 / 4.03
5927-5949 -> -0.4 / 4.15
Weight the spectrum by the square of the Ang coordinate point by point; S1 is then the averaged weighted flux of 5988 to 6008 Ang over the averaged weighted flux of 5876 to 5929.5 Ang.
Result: 1.1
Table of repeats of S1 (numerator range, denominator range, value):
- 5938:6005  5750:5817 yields 1.04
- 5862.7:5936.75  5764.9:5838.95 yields 0.93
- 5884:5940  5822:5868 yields 0.92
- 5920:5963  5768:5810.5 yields 1.05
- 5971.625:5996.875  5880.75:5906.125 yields 1.19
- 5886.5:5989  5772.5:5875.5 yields 0.97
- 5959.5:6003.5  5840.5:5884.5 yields 1.04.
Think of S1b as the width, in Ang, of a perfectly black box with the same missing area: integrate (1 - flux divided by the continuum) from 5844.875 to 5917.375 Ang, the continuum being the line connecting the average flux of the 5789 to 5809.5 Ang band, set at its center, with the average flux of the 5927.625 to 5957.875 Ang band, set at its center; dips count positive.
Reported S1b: 5.7 Ang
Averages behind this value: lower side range 4.15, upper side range 4.13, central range 3.82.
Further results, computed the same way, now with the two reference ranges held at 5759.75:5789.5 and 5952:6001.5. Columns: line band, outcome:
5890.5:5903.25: 2.43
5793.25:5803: -0.20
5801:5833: -2.26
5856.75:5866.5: 0.17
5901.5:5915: 0.68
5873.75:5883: 0.13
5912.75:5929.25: -0.04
